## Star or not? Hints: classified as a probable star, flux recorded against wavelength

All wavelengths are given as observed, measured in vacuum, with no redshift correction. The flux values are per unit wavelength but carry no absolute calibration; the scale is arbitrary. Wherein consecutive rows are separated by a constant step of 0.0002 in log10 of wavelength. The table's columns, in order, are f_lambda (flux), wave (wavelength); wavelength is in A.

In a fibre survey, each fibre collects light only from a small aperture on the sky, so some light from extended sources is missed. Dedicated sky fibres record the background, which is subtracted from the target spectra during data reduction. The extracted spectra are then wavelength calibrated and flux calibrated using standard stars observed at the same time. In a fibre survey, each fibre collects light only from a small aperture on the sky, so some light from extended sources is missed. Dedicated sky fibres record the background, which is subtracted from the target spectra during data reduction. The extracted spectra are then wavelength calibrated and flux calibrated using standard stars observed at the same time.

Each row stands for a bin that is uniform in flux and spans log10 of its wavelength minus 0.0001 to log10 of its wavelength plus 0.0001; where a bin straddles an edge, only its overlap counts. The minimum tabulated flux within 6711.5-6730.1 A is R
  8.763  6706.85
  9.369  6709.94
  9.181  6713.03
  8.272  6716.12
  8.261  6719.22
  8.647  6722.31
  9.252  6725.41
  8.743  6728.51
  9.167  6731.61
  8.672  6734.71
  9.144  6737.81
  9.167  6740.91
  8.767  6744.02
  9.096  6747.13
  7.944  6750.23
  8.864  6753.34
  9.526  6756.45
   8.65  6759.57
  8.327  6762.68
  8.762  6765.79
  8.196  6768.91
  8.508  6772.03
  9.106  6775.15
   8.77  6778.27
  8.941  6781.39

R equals 8.261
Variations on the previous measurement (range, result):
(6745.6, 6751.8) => 7.944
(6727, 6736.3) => 8.672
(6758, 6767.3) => 8.327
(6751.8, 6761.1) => 8.65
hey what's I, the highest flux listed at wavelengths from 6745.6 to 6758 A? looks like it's 9.526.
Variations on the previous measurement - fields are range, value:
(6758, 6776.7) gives 9.106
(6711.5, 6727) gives 9.252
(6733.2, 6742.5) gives 9.167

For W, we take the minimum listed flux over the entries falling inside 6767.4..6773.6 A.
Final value 8.196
